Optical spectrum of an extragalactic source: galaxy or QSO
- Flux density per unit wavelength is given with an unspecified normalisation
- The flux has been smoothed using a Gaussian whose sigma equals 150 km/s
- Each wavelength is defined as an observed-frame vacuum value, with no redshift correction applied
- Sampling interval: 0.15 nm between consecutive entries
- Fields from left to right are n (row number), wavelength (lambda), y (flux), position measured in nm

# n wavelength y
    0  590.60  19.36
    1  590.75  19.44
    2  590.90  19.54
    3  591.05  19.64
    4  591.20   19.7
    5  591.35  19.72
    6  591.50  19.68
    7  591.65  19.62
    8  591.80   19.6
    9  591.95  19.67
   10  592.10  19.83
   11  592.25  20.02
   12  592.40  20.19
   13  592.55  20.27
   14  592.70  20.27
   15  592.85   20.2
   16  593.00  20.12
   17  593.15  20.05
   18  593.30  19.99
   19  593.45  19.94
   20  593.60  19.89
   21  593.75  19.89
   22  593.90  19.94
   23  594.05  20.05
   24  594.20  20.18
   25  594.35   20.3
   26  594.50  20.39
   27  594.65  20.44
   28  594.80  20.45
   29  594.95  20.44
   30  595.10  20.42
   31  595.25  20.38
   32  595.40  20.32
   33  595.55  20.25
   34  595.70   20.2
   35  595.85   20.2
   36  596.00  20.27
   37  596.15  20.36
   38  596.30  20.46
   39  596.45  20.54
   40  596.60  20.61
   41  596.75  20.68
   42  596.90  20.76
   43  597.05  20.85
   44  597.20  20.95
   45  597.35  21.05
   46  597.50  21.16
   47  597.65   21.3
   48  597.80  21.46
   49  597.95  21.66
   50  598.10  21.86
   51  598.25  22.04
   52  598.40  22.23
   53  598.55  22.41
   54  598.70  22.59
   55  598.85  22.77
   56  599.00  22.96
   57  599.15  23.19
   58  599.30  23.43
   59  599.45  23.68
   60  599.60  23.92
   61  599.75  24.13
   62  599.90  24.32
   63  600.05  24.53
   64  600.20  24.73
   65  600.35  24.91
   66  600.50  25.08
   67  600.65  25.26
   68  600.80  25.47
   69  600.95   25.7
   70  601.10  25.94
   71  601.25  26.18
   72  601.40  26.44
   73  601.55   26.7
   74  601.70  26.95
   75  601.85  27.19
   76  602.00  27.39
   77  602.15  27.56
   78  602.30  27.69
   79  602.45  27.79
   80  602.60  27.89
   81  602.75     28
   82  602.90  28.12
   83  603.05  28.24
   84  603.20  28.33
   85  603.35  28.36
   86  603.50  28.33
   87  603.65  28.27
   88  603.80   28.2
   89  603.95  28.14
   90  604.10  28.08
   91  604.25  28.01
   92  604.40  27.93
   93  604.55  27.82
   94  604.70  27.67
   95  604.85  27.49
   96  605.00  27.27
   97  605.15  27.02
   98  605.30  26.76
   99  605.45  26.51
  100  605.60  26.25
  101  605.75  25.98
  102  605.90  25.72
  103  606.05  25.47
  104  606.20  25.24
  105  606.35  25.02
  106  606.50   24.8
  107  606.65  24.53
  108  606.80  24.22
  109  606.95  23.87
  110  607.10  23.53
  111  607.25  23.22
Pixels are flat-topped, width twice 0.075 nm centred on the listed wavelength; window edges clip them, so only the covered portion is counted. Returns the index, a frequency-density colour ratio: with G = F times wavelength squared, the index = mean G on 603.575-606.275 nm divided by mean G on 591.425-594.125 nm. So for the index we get 1.41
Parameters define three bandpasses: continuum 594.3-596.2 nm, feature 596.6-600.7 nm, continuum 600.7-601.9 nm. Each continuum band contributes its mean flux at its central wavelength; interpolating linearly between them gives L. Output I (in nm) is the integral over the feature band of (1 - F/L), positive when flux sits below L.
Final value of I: 0.18 nm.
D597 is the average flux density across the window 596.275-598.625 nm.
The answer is 21.3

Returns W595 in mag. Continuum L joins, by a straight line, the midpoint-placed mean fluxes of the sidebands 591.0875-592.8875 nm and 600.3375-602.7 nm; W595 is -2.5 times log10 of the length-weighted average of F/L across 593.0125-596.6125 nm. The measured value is 0.08 mag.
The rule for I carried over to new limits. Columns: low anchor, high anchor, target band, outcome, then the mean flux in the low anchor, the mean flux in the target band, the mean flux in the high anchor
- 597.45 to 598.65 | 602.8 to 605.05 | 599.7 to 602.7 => -0.117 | 21.8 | 26.1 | 28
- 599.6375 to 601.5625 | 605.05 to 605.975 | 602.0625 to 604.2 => -0.183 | 25.3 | 28.1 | 26.4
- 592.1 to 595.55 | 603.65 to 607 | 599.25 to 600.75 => -0.054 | 20.2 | 24.4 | 26.5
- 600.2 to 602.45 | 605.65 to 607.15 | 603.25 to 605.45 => -0.199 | 26.3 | 27.8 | 24.9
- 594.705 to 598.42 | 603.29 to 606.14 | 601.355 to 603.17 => -0.156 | 20.8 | 27.5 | 27.3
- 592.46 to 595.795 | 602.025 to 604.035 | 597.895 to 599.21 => 0.092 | 20.2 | 22.4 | 28.1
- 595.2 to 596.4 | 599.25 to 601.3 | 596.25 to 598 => 0.055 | 20.3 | 21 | 24.8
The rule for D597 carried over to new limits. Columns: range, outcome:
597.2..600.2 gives 22.7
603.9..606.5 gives 26.8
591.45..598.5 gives 20.5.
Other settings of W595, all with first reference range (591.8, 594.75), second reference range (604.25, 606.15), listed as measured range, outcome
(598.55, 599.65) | 0.011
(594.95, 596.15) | 0.055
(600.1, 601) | -0.042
